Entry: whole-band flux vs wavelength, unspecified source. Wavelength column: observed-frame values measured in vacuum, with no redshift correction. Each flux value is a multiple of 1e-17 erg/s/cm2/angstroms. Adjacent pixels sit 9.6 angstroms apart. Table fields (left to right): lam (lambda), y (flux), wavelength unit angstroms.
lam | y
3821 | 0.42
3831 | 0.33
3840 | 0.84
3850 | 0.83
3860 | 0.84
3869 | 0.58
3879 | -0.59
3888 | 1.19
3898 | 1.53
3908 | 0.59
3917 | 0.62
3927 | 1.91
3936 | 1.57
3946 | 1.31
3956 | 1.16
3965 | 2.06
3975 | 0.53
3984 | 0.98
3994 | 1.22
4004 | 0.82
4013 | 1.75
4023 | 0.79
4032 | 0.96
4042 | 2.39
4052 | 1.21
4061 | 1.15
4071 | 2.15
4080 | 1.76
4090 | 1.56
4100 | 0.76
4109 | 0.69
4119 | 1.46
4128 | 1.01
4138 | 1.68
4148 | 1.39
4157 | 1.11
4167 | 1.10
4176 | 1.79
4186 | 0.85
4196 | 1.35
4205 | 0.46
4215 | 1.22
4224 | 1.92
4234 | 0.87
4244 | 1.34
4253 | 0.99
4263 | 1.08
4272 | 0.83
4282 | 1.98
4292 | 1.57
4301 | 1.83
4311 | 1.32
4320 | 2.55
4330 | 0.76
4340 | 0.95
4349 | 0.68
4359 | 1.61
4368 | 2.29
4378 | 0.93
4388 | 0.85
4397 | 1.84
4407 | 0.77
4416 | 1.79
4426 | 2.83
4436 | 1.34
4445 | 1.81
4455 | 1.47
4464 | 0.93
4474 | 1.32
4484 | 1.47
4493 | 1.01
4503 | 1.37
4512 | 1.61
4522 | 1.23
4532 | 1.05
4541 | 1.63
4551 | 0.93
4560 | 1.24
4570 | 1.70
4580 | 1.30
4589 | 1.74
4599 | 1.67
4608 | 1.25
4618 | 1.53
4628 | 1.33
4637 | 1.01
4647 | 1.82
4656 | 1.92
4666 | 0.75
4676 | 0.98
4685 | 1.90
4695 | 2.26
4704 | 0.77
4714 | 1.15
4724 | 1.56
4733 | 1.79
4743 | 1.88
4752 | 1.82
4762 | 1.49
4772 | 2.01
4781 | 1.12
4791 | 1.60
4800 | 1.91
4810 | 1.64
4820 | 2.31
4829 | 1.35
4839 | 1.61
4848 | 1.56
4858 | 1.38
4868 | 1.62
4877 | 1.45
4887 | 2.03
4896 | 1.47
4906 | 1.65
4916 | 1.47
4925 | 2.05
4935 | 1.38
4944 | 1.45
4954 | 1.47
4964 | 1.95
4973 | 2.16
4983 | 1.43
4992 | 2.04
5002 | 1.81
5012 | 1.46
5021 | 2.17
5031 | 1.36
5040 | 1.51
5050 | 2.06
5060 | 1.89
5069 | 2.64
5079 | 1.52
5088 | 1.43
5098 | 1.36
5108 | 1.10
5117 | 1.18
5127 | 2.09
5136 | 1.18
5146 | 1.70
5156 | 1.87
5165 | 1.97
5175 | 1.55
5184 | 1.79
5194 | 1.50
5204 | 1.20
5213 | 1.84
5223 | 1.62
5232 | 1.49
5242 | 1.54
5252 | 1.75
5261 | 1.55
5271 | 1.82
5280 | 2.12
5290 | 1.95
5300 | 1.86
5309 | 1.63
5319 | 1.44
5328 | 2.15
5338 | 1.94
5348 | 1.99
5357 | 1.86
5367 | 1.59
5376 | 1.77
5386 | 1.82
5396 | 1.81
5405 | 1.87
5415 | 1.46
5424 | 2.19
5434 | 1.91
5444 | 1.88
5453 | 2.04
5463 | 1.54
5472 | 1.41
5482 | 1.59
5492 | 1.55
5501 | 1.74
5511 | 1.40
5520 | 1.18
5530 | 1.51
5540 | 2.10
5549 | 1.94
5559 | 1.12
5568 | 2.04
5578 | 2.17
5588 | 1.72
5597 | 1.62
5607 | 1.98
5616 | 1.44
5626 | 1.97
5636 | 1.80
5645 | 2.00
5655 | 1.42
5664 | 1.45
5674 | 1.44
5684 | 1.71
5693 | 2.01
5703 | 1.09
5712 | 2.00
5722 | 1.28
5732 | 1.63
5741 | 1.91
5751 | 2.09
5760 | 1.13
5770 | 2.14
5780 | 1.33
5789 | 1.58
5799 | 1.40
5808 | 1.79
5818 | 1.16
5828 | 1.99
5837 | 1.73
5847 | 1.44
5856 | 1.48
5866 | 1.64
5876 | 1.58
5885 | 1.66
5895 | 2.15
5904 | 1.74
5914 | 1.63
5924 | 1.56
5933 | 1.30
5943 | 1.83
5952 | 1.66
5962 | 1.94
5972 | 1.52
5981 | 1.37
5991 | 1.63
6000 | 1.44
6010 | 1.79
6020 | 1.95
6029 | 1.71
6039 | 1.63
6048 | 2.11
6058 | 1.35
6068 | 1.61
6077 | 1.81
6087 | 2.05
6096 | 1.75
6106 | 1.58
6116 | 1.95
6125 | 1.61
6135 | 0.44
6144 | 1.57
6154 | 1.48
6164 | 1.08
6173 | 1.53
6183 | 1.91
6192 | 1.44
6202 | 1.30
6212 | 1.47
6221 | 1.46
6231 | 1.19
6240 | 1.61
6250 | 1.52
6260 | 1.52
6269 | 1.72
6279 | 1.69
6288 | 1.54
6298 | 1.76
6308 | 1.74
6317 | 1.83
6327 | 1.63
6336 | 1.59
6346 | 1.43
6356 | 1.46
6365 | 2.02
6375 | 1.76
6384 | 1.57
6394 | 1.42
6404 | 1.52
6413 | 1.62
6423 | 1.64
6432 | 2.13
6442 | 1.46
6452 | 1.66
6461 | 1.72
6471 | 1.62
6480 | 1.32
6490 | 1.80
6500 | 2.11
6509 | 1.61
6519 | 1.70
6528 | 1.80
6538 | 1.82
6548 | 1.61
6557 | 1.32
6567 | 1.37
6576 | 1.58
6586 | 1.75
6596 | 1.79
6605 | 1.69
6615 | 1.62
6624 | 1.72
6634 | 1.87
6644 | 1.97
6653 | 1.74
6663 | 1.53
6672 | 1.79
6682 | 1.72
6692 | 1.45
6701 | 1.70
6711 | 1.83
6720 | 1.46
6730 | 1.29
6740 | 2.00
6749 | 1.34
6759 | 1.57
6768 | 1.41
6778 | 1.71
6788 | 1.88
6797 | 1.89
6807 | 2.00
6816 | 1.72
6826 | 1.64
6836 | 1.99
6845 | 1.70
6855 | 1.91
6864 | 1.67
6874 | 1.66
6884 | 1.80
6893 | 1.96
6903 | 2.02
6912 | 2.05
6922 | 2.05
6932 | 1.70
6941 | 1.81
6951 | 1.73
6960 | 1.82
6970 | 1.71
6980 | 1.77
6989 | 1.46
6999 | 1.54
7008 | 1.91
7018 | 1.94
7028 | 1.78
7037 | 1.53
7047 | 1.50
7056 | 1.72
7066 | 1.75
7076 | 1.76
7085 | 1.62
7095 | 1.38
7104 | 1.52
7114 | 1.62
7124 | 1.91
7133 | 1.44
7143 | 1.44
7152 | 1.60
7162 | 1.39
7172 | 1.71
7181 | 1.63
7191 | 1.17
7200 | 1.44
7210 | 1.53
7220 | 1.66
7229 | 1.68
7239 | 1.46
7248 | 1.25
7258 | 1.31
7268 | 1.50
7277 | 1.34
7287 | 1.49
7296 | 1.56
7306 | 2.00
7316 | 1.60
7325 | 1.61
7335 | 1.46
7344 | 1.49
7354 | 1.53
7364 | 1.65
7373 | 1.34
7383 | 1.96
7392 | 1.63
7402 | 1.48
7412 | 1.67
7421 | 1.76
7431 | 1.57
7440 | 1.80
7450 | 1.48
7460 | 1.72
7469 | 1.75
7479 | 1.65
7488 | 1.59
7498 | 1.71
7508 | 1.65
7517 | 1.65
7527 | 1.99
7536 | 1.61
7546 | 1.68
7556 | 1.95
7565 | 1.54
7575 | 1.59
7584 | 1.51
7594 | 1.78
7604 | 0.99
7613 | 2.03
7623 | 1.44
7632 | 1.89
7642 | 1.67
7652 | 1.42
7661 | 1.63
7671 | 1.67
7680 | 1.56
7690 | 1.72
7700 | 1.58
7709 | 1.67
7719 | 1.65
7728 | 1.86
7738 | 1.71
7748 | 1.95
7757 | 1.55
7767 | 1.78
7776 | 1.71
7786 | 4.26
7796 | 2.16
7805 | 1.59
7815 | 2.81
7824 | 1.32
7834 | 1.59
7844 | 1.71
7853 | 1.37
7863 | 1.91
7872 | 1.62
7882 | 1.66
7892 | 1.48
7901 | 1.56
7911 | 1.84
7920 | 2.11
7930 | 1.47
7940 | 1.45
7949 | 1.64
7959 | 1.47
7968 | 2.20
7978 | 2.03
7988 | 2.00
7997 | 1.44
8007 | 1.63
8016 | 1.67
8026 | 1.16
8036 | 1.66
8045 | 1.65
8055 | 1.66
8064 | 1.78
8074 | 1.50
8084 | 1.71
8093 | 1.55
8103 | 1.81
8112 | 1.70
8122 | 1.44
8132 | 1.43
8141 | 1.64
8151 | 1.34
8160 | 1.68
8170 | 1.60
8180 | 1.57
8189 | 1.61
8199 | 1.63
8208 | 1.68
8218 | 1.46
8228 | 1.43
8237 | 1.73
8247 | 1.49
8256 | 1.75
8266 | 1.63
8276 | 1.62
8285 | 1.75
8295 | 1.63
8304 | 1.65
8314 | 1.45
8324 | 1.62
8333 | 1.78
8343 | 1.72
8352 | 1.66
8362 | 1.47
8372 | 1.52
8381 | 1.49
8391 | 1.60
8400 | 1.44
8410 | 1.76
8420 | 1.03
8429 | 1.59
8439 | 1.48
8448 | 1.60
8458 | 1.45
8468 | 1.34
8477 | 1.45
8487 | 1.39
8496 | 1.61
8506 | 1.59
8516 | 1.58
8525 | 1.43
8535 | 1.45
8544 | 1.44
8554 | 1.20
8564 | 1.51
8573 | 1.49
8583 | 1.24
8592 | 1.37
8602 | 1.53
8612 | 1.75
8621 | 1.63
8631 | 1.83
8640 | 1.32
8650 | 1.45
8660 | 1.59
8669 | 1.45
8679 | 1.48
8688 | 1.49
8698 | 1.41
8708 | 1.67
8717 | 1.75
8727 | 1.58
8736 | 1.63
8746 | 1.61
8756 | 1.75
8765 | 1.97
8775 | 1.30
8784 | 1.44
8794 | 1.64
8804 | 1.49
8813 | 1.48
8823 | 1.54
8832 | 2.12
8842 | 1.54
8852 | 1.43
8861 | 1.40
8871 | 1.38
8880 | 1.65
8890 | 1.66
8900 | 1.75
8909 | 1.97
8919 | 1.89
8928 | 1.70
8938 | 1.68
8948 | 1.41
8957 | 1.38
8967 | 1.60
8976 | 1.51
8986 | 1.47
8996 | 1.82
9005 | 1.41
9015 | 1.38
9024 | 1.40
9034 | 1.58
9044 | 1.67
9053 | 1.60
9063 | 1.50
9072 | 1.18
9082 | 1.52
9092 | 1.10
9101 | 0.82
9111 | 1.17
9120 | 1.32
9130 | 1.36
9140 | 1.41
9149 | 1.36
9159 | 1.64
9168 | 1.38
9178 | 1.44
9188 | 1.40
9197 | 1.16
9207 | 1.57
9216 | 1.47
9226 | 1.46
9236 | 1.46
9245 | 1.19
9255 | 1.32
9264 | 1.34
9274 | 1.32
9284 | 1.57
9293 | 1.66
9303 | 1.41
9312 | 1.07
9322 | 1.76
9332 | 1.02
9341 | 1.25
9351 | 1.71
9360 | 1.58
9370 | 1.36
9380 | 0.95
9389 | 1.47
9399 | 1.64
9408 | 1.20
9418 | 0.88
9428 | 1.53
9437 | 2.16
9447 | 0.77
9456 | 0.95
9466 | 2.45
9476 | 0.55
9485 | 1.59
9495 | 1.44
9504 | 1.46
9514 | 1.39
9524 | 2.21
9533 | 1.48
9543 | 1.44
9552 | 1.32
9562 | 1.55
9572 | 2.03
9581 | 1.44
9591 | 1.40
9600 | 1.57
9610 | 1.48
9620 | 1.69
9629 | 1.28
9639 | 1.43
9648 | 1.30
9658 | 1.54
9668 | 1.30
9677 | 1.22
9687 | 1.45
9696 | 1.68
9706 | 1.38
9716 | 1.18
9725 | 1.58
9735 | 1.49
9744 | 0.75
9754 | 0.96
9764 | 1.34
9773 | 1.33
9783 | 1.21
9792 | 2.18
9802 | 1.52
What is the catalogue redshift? 0.187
